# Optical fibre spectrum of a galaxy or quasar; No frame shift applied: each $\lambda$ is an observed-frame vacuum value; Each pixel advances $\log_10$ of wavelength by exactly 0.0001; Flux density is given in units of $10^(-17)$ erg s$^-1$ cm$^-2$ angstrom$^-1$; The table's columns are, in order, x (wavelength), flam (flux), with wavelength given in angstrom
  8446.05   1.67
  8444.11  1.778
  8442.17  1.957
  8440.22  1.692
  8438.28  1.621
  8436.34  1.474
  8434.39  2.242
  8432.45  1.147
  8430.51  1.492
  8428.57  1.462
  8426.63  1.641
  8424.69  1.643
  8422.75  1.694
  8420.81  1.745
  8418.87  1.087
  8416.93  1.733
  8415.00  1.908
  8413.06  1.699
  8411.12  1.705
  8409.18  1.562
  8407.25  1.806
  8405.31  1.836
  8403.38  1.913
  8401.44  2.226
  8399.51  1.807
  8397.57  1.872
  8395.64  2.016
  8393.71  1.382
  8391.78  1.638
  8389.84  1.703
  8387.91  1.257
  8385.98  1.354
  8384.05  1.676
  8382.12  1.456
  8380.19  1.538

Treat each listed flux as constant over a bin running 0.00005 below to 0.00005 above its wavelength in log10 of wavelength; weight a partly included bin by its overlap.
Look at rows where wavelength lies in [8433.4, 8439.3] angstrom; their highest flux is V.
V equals 2.242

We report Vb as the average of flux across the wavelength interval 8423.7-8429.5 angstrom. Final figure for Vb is 1.58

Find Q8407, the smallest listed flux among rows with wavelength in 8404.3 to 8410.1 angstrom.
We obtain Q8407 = 1.562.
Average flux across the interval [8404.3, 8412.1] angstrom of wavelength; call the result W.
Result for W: 1.73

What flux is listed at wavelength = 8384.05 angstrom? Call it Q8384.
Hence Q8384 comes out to 1.676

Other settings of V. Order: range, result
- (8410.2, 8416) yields 1.908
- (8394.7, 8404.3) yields 2.226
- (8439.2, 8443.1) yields 1.957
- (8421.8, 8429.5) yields 1.694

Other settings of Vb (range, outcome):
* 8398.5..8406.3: 1.94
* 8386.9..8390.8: 1.48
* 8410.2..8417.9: 1.76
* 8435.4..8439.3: 1.55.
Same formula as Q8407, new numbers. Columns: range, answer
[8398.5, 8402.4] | 1.807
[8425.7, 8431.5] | 1.462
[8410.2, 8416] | 1.699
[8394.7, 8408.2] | 1.806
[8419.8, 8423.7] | 1.694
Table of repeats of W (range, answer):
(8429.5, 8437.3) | 1.59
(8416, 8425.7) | 1.58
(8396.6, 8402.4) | 1.97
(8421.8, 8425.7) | 1.67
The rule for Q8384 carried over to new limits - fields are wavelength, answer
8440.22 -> 1.692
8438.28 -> 1.621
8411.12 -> 1.705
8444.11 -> 1.778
